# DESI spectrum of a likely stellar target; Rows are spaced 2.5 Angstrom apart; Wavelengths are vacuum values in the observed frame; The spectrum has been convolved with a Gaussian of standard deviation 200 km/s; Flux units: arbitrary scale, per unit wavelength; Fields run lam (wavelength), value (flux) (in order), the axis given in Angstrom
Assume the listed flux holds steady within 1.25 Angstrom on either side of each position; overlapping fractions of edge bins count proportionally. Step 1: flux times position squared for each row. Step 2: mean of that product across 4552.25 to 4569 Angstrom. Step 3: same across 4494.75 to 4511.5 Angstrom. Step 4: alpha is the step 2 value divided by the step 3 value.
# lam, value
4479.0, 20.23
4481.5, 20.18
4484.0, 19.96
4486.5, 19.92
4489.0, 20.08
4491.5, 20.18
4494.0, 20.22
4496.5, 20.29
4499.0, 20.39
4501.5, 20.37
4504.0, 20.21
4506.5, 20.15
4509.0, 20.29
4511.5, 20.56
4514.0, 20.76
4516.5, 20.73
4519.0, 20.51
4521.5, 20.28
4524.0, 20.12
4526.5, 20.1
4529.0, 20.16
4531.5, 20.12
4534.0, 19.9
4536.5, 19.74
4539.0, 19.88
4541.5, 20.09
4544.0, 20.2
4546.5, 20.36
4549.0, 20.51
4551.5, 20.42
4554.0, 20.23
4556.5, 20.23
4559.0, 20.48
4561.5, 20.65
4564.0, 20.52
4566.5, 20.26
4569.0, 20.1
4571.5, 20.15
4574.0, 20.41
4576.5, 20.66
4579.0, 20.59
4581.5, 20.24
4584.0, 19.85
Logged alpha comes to 1.03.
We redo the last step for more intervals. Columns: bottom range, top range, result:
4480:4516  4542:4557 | 1.03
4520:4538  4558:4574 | 1.03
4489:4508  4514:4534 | 1.01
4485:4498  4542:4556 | 1.04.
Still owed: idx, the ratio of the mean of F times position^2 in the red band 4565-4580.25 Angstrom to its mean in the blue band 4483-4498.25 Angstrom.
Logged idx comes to 1.0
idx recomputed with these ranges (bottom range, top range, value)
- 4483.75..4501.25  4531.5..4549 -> 1.02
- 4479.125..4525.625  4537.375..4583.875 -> 1.03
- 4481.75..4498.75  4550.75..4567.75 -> 1.04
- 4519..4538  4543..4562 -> 1.03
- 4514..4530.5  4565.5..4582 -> 1.02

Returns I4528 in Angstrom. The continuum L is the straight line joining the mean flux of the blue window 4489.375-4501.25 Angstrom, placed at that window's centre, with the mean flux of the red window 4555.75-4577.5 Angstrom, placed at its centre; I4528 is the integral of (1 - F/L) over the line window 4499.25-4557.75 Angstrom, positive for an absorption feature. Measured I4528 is 0.17 Angstrom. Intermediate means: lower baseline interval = 20.3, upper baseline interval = 20.4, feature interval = 20.3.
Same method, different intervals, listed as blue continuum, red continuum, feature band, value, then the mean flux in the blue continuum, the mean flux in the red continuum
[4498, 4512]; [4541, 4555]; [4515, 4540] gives 0.2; 20.3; 20.3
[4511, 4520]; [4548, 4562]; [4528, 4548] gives 0.4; 20.7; 20.4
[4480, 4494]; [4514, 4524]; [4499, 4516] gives -0.1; 20.1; 20.5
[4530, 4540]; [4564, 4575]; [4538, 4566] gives -0.3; 19.9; 20.3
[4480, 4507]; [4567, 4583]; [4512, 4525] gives -0.2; 20.2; 20.3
